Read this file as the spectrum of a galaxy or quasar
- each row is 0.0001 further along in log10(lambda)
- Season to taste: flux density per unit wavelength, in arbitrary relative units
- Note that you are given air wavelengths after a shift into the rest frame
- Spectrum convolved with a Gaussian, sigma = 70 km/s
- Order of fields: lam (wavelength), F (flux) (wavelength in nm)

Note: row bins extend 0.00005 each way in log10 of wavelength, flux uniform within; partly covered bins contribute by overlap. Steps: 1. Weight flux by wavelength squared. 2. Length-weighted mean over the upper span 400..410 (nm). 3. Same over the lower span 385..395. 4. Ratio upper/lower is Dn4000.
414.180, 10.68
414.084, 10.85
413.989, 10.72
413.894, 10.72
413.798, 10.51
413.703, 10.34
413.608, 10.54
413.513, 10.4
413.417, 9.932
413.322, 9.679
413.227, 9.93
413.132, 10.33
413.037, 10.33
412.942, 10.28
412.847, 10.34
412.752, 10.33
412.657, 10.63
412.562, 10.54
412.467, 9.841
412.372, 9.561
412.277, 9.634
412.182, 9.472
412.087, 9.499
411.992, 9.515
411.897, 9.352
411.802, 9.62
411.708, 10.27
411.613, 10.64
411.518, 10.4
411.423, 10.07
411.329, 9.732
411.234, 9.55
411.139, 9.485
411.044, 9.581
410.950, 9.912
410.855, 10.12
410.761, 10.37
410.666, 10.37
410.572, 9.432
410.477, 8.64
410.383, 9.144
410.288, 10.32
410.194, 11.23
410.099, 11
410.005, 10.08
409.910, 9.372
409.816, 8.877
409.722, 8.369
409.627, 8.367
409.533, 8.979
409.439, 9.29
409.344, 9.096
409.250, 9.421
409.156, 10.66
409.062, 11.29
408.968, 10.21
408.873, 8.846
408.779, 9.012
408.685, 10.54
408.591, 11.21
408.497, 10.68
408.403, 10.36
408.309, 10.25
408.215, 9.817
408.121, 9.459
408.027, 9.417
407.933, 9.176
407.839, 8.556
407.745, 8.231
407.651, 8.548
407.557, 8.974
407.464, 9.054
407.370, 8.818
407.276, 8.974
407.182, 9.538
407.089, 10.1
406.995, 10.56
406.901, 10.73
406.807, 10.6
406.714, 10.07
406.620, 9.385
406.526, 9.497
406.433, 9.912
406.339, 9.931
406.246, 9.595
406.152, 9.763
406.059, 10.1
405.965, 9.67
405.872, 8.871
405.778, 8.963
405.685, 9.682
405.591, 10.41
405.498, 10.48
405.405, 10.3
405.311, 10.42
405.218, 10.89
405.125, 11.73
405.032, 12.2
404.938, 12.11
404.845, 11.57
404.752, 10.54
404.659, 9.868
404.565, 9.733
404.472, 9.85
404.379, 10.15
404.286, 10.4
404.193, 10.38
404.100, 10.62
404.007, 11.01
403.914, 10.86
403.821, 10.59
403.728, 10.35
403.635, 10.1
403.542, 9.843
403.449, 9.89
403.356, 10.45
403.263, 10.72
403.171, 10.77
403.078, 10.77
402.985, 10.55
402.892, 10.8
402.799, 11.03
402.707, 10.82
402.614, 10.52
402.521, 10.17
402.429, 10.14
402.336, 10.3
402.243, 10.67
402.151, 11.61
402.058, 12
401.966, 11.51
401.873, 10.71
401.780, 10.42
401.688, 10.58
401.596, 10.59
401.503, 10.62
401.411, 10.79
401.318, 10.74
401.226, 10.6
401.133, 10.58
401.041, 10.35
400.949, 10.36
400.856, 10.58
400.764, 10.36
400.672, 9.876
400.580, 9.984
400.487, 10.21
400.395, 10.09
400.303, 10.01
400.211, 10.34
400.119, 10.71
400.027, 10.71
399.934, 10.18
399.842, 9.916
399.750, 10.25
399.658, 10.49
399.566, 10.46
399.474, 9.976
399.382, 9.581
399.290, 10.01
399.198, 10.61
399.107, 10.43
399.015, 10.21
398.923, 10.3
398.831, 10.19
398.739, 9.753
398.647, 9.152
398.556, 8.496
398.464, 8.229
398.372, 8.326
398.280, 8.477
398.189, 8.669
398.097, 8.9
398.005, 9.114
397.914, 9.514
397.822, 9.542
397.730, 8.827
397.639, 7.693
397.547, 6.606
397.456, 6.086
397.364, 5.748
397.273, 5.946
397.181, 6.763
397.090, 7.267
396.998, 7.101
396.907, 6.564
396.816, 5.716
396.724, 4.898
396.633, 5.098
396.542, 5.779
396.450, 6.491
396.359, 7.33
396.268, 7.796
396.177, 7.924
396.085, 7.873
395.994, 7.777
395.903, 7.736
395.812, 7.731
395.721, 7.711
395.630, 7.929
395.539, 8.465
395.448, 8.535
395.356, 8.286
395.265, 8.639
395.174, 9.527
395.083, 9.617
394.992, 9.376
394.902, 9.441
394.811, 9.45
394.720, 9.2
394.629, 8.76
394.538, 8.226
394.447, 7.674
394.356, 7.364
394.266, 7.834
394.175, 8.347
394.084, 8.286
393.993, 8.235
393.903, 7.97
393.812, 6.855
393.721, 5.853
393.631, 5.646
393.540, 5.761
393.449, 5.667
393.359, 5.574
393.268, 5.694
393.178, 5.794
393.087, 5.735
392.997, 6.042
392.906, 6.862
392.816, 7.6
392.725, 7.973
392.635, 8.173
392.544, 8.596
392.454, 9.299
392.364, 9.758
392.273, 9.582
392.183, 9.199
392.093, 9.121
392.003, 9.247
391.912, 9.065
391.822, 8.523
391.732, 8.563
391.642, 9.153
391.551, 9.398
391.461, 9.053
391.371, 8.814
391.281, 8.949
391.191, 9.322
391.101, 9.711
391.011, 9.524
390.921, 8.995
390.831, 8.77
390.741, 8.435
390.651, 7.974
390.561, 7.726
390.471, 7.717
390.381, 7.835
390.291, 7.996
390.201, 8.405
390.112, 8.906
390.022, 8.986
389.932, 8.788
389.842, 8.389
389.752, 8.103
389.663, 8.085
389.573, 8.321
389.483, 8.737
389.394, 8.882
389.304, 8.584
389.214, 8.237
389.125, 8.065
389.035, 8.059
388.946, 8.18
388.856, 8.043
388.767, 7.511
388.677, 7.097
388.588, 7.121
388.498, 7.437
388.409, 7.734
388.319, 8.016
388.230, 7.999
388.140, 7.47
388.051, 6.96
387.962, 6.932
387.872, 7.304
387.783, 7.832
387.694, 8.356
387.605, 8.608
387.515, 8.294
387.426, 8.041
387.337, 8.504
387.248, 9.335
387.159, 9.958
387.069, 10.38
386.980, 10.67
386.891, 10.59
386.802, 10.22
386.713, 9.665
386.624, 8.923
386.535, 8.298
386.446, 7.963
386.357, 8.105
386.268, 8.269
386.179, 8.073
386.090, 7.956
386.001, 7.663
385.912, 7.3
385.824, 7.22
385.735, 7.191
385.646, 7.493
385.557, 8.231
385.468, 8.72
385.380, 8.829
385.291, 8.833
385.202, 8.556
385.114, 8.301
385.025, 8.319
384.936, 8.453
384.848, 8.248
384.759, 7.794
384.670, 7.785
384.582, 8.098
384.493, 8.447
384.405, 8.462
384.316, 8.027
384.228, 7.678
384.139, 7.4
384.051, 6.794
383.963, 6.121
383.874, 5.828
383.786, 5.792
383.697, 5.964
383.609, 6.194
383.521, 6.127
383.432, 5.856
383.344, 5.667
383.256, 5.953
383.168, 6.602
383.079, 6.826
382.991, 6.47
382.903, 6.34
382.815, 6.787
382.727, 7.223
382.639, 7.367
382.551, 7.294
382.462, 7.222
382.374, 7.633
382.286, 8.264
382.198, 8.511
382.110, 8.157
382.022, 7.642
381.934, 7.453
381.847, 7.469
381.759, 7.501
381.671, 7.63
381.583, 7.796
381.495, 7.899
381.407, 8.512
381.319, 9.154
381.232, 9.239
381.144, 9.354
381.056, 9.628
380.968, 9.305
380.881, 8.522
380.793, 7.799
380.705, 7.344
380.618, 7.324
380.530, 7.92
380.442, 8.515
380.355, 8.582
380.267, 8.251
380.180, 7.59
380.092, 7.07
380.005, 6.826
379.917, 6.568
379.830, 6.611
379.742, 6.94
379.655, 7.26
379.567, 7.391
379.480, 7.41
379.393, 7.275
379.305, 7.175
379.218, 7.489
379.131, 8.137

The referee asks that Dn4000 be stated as 1.33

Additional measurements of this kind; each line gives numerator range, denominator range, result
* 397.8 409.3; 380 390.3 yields 1.40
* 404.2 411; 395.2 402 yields 1.15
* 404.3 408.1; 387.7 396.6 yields 1.32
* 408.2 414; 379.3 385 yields 1.54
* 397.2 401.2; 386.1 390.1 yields 1.19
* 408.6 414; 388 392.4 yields 1.30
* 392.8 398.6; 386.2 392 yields 0.92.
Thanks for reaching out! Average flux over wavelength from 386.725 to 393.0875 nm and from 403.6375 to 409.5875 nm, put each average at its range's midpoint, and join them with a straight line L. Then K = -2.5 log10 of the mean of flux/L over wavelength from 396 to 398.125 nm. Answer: 0.27 mag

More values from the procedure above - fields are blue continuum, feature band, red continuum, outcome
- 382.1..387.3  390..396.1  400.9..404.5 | 0.12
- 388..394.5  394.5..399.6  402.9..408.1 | 0.07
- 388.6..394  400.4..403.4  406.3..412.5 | -0.18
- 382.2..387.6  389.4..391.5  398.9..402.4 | 0.02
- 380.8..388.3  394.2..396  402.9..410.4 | 0.05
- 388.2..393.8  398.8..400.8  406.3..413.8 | -0.15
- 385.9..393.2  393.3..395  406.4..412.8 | 0.15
